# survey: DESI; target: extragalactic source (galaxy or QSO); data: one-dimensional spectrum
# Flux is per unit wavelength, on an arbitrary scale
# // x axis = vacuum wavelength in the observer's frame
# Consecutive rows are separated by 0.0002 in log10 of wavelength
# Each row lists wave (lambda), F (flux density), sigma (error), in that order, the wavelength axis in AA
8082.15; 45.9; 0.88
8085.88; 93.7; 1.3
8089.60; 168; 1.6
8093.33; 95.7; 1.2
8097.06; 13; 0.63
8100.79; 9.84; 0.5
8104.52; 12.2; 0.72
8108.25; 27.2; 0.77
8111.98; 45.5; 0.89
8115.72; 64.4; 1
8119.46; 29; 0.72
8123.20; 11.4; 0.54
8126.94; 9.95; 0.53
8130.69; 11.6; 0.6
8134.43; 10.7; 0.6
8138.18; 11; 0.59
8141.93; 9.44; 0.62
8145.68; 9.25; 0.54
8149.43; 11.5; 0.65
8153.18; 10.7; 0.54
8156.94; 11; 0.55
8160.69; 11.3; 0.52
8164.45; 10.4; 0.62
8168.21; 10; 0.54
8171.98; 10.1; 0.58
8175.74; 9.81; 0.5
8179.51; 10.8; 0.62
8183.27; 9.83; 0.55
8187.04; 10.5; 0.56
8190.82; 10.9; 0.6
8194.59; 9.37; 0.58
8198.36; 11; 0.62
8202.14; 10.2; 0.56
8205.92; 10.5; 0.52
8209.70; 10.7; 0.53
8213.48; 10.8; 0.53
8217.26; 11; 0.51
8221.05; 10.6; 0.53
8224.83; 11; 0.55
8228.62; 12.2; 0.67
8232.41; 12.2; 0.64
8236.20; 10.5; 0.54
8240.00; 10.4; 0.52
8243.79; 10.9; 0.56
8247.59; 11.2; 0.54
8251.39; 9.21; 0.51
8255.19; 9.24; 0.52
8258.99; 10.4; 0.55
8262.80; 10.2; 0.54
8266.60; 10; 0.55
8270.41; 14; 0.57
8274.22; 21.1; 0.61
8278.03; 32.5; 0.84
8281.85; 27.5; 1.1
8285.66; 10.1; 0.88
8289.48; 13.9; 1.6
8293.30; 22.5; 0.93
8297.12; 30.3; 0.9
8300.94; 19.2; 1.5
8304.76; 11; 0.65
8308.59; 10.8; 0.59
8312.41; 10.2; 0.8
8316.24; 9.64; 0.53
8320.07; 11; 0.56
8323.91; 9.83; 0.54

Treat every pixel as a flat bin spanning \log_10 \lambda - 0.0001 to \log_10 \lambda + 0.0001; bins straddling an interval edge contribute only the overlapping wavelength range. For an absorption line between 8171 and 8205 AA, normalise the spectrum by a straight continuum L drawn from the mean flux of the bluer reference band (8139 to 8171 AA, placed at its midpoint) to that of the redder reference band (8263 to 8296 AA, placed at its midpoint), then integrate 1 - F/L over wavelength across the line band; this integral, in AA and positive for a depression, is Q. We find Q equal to 6.3 AA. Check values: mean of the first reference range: 10.5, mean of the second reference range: 18.8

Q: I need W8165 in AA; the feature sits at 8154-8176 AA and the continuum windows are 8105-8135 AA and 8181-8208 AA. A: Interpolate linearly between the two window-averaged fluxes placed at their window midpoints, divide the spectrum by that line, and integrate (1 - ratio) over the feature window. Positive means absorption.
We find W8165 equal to 8.1 AA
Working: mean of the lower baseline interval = 26.2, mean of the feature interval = 10.5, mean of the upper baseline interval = 10.3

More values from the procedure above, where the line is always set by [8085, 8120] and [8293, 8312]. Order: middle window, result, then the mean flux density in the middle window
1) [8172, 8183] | 8.3 AA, 10.2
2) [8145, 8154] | 7.0 AA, 10.6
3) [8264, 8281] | 2.6 AA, 19.5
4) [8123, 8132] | 7.1 AA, 10.9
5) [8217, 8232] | 9.8 AA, 11.3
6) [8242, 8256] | 8.9 AA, 10.2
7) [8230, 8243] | 8.3 AA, 11.1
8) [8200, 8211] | 7.8 AA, 10.5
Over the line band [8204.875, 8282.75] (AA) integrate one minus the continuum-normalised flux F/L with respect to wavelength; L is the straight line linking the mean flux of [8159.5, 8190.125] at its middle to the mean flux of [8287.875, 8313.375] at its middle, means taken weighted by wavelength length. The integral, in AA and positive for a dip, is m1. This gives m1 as 6.80 AA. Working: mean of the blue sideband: 10.3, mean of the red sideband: 17.1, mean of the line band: 13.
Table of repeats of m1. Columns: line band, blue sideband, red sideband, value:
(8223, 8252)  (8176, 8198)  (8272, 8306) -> 8.4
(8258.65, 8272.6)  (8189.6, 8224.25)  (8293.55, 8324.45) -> 1.6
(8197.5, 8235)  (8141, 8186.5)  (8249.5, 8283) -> 6.1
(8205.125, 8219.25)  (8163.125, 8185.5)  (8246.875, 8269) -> -0.9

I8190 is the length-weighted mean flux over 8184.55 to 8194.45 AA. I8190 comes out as 10.4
